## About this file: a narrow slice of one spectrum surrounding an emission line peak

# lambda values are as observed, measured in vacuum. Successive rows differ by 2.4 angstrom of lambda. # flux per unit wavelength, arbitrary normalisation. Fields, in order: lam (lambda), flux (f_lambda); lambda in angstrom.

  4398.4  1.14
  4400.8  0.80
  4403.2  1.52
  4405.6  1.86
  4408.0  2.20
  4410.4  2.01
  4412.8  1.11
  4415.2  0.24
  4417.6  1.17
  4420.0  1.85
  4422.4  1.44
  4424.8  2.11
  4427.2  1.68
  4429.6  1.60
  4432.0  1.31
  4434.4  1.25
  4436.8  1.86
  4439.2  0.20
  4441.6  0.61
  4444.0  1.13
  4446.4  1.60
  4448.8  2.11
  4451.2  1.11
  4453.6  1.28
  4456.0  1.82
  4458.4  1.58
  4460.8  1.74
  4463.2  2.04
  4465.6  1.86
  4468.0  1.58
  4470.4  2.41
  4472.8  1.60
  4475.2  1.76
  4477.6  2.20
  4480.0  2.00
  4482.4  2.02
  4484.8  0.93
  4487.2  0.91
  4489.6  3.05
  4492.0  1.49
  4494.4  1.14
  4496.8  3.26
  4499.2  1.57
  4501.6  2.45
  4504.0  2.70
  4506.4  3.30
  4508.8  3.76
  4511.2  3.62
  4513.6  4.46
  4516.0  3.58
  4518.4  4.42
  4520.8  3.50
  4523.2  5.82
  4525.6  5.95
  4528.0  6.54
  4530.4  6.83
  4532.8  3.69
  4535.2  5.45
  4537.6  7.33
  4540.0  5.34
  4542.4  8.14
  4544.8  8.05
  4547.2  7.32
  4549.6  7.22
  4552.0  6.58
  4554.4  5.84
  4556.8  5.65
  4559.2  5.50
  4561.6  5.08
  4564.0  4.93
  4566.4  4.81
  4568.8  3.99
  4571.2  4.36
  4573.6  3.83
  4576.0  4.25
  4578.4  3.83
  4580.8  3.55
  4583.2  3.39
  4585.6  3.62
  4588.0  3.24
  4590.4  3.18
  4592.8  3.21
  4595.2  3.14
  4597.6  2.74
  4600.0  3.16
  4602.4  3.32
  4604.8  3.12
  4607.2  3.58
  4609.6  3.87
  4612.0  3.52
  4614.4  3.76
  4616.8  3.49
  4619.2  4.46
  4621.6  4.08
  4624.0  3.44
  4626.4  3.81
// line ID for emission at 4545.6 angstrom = Lyman alpha 1216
